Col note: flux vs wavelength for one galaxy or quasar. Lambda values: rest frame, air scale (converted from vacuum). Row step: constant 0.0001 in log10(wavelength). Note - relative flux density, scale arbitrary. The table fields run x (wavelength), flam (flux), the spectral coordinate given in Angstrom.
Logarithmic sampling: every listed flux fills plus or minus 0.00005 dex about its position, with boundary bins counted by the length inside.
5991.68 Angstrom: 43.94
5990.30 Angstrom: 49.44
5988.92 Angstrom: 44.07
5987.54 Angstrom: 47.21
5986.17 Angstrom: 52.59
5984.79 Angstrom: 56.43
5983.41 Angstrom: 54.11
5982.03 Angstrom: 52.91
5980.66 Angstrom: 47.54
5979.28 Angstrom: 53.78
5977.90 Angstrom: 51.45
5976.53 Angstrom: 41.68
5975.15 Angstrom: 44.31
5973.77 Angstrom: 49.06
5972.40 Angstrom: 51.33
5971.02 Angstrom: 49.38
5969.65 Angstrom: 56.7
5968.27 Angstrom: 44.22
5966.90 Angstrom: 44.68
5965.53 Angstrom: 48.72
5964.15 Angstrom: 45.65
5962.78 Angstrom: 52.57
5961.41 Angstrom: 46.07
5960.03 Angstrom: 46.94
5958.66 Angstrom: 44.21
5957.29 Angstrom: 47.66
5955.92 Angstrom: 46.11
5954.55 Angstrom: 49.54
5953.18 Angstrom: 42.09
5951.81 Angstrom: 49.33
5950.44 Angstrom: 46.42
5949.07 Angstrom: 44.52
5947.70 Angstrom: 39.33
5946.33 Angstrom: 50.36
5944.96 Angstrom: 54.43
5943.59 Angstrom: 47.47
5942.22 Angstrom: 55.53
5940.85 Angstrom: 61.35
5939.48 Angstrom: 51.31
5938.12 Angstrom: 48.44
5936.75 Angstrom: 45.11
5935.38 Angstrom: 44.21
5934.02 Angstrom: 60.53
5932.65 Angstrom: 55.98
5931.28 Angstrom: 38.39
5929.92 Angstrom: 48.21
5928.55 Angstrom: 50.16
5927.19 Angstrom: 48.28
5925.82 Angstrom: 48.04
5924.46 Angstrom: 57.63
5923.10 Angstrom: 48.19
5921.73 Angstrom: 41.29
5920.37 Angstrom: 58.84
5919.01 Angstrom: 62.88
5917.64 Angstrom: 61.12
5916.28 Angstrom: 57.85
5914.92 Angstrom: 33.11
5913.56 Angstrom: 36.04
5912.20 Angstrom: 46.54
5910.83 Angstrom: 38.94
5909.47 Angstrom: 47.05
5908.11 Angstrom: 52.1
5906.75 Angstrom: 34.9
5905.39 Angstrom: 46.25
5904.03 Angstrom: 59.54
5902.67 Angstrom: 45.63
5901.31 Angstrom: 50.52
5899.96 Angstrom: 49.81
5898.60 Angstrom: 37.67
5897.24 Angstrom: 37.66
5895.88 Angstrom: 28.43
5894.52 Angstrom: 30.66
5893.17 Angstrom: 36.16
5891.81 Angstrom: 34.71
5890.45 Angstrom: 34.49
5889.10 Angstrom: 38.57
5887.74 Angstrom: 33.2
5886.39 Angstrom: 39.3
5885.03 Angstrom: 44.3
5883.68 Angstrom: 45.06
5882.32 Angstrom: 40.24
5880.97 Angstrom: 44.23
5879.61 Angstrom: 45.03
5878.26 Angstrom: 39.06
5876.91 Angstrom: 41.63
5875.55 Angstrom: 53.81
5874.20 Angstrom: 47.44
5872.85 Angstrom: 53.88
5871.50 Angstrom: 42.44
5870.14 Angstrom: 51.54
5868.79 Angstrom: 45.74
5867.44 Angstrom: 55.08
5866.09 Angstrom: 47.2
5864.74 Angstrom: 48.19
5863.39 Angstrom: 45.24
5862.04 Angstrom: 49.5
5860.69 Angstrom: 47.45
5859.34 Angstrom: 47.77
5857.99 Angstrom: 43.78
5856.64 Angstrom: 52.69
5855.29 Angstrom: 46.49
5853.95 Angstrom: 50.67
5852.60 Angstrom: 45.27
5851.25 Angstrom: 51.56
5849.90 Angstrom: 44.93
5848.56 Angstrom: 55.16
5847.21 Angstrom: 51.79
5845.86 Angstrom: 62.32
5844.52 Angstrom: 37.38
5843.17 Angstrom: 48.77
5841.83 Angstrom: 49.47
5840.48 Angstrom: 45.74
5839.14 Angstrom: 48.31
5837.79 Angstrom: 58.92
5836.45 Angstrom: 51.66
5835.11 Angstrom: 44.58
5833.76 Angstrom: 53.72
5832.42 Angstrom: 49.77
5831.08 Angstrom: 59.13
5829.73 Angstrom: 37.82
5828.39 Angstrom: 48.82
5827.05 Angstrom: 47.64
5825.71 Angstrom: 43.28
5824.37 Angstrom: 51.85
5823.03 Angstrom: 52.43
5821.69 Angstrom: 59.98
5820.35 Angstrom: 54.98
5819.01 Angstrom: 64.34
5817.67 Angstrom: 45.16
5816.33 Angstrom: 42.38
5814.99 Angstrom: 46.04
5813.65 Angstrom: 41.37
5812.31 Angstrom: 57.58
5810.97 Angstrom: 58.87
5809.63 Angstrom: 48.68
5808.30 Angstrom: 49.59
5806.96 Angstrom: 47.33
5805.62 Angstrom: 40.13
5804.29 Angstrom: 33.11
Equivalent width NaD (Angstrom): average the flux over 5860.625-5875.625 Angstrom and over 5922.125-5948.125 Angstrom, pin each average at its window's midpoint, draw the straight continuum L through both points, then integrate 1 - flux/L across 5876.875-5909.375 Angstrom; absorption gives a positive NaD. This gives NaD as 5.3 Angstrom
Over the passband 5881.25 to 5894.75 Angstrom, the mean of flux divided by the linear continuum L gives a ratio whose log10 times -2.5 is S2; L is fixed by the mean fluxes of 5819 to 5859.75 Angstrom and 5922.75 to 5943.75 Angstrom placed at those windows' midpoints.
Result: 0.30 mag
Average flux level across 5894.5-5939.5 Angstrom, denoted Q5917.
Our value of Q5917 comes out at 47.3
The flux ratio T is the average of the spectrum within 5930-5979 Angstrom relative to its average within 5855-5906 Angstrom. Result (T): 1.1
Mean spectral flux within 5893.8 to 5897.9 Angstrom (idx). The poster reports 32.3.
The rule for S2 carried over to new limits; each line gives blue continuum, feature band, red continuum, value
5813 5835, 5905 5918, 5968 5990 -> 0.11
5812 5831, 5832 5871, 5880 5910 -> -0.07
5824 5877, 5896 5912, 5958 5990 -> 0.10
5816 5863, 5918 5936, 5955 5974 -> -0.06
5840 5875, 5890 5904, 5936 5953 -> 0.23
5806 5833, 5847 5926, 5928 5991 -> 0.09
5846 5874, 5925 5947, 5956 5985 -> -0.04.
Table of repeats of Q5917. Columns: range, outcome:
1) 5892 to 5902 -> 38.5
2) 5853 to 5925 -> 45.4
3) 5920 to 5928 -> 50.1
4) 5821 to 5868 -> 49.5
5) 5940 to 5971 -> 48.4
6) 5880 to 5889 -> 41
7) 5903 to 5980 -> 48.7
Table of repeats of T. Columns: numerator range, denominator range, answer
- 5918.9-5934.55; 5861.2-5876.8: 1.05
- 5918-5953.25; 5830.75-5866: 1.01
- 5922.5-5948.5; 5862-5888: 1.10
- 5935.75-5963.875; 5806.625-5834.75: 0.96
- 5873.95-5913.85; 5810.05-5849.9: 0.83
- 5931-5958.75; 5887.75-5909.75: 1.19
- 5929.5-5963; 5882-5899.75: 1.31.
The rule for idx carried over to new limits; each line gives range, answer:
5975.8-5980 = 48.9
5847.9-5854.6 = 49.5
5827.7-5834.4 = 49.8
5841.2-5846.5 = 49.5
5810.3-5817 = 49.2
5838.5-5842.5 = 47.9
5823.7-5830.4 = 45.9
